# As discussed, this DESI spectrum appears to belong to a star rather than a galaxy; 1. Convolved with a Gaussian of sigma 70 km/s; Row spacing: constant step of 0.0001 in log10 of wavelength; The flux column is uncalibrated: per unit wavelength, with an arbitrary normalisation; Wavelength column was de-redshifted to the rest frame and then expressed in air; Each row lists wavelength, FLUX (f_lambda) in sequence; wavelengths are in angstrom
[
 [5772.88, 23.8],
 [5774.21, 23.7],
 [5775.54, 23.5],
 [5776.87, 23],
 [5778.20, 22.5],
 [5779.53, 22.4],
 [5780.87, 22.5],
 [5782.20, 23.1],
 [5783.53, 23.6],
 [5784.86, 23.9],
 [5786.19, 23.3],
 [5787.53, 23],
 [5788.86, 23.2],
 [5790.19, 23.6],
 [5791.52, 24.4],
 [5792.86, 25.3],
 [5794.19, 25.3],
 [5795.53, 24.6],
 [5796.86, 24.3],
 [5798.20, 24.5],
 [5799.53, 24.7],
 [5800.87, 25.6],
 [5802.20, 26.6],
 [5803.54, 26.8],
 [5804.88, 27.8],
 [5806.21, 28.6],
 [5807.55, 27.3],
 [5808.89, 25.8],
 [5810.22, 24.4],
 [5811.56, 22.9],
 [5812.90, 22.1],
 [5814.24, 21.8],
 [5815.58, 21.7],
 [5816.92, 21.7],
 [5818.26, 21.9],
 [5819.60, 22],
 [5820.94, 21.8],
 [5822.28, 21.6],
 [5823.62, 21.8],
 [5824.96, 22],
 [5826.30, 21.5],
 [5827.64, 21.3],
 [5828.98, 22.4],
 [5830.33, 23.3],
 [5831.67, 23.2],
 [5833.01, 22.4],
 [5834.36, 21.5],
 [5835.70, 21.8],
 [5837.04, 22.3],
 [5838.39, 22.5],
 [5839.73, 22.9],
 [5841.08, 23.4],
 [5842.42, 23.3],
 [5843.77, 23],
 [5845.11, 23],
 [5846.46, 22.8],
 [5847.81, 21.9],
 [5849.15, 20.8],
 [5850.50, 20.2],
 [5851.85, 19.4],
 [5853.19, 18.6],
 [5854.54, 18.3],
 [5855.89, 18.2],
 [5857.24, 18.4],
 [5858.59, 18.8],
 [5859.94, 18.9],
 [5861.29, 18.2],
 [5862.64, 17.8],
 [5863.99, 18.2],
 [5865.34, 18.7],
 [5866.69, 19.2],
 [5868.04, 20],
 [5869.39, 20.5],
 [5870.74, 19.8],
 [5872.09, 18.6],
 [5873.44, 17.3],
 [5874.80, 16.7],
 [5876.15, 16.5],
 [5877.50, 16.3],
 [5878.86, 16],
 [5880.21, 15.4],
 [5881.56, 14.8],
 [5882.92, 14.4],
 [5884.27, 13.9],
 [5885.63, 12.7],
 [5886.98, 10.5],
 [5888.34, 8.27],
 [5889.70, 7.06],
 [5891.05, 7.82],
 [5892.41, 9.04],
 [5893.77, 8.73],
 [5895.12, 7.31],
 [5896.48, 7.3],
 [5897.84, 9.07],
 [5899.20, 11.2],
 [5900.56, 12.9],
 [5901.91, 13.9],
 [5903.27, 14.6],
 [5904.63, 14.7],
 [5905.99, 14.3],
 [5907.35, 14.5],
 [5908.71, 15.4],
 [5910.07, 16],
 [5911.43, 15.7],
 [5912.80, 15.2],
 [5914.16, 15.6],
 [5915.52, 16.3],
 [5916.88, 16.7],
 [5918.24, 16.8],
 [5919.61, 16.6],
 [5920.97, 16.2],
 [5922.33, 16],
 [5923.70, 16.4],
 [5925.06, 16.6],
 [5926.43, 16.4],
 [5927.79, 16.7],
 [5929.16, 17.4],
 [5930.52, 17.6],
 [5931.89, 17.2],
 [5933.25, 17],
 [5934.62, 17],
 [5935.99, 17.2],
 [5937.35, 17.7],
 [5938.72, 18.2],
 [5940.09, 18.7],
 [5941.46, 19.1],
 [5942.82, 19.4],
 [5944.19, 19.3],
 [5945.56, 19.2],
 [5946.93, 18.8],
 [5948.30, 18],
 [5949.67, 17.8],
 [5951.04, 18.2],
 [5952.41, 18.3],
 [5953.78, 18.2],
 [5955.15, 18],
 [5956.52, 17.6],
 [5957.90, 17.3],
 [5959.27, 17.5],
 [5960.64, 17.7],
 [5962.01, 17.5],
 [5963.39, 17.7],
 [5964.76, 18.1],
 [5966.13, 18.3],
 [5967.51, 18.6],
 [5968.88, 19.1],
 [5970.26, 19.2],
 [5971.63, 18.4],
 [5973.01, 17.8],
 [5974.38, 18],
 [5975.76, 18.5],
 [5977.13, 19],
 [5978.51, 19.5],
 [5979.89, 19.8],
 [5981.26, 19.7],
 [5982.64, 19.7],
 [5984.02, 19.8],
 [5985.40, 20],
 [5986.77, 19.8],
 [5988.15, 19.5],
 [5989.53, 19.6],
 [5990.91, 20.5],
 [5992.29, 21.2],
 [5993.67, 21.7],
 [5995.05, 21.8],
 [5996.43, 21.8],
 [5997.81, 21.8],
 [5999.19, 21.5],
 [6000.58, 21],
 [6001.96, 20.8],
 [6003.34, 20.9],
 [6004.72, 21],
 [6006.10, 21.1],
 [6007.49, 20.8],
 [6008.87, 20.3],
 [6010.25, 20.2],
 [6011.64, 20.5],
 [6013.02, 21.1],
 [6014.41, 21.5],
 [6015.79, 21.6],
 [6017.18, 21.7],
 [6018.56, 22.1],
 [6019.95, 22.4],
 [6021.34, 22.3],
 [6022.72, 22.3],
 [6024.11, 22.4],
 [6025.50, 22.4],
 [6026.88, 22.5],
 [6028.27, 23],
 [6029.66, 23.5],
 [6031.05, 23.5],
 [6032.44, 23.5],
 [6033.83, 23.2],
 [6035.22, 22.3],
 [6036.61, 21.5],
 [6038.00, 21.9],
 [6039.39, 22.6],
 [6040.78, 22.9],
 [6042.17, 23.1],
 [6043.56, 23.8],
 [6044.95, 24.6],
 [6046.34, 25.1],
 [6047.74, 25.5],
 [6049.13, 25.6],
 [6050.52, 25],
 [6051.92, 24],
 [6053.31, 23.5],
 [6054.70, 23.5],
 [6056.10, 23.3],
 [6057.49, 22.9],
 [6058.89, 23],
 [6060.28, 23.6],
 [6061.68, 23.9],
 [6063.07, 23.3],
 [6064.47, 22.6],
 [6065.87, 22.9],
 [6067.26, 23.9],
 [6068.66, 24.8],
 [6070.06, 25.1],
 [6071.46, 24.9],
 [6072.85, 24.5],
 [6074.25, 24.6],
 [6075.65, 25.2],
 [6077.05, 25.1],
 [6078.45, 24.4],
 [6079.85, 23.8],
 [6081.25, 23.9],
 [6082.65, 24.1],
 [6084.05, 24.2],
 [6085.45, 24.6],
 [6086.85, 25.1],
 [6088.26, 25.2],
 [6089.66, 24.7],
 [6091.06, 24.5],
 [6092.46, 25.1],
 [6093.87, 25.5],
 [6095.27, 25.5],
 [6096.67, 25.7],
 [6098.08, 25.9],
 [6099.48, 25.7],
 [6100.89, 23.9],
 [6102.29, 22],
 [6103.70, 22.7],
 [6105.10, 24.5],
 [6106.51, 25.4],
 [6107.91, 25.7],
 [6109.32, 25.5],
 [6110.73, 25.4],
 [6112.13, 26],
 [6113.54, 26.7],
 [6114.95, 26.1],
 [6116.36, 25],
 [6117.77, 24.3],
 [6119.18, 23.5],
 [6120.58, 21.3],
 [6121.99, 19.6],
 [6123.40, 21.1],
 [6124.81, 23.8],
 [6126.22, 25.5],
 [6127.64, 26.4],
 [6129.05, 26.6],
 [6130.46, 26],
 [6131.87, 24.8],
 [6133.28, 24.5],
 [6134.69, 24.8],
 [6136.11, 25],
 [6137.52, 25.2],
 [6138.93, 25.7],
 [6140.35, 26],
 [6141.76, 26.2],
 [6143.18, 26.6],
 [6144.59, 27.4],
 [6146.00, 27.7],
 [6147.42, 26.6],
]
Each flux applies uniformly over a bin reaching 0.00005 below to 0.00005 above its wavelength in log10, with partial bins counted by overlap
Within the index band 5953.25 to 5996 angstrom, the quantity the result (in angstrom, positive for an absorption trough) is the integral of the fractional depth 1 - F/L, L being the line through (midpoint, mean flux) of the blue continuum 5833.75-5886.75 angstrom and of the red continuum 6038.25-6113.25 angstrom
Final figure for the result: 5.6 angstrom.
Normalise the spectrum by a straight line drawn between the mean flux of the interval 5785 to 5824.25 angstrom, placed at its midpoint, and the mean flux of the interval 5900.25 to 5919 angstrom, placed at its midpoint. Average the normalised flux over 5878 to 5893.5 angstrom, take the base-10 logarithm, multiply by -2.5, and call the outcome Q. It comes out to 0.42 mag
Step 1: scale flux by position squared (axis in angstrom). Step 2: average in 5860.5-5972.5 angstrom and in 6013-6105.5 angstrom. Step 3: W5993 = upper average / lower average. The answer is 1.55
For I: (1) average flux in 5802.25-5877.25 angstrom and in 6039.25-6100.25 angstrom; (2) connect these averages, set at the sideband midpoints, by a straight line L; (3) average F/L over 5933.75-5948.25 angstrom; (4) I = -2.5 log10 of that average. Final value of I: 0.23 mag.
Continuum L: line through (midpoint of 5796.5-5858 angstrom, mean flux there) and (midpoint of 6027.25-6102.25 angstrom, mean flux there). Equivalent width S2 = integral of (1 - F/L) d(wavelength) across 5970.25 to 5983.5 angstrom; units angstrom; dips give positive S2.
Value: 2.6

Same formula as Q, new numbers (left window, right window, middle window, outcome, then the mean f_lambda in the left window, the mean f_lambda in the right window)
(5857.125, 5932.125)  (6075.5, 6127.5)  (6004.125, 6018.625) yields -0.03 mag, 15.1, 24.5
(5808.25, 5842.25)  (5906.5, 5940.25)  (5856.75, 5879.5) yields 0.09 mag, 22.4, 16.6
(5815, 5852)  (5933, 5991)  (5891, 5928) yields 0.39 mag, 22.1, 18.6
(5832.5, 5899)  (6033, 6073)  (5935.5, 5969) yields 0.11 mag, 17.1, 23.7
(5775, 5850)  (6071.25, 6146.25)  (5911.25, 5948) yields 0.36 mag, 23.3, 24.9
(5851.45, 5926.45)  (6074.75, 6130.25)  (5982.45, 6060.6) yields -0.06 mag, 15.2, 24.6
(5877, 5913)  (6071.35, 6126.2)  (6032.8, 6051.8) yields -0.12 mag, 12.4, 24.5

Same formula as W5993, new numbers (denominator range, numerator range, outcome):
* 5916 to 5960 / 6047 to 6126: 1.45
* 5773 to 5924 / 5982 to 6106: 1.27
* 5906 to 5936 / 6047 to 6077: 1.55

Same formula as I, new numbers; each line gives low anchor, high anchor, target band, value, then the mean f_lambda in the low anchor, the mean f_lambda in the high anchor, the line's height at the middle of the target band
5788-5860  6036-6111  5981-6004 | 0.15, 22.8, 24.2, 23.8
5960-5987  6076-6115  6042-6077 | -0.05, 18.8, 24.9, 23.1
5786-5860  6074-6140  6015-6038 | 0.08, 22.8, 24.7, 24.1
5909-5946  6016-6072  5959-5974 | 0.06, 17.1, 23.3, 19.2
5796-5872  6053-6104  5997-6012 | 0.13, 22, 24.3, 23.6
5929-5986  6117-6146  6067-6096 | -0.08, 18.4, 24.8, 22.9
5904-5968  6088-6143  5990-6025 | -0.06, 17.2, 24.8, 20.2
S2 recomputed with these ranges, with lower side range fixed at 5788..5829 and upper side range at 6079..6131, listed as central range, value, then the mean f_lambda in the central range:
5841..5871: 5.0 angstrom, 20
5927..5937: 2.9 angstrom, 17.2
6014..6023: 0.9 angstrom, 22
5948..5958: 2.6 angstrom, 18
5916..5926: 3.2 angstrom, 16.5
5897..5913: 6.8 angstrom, 13.8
